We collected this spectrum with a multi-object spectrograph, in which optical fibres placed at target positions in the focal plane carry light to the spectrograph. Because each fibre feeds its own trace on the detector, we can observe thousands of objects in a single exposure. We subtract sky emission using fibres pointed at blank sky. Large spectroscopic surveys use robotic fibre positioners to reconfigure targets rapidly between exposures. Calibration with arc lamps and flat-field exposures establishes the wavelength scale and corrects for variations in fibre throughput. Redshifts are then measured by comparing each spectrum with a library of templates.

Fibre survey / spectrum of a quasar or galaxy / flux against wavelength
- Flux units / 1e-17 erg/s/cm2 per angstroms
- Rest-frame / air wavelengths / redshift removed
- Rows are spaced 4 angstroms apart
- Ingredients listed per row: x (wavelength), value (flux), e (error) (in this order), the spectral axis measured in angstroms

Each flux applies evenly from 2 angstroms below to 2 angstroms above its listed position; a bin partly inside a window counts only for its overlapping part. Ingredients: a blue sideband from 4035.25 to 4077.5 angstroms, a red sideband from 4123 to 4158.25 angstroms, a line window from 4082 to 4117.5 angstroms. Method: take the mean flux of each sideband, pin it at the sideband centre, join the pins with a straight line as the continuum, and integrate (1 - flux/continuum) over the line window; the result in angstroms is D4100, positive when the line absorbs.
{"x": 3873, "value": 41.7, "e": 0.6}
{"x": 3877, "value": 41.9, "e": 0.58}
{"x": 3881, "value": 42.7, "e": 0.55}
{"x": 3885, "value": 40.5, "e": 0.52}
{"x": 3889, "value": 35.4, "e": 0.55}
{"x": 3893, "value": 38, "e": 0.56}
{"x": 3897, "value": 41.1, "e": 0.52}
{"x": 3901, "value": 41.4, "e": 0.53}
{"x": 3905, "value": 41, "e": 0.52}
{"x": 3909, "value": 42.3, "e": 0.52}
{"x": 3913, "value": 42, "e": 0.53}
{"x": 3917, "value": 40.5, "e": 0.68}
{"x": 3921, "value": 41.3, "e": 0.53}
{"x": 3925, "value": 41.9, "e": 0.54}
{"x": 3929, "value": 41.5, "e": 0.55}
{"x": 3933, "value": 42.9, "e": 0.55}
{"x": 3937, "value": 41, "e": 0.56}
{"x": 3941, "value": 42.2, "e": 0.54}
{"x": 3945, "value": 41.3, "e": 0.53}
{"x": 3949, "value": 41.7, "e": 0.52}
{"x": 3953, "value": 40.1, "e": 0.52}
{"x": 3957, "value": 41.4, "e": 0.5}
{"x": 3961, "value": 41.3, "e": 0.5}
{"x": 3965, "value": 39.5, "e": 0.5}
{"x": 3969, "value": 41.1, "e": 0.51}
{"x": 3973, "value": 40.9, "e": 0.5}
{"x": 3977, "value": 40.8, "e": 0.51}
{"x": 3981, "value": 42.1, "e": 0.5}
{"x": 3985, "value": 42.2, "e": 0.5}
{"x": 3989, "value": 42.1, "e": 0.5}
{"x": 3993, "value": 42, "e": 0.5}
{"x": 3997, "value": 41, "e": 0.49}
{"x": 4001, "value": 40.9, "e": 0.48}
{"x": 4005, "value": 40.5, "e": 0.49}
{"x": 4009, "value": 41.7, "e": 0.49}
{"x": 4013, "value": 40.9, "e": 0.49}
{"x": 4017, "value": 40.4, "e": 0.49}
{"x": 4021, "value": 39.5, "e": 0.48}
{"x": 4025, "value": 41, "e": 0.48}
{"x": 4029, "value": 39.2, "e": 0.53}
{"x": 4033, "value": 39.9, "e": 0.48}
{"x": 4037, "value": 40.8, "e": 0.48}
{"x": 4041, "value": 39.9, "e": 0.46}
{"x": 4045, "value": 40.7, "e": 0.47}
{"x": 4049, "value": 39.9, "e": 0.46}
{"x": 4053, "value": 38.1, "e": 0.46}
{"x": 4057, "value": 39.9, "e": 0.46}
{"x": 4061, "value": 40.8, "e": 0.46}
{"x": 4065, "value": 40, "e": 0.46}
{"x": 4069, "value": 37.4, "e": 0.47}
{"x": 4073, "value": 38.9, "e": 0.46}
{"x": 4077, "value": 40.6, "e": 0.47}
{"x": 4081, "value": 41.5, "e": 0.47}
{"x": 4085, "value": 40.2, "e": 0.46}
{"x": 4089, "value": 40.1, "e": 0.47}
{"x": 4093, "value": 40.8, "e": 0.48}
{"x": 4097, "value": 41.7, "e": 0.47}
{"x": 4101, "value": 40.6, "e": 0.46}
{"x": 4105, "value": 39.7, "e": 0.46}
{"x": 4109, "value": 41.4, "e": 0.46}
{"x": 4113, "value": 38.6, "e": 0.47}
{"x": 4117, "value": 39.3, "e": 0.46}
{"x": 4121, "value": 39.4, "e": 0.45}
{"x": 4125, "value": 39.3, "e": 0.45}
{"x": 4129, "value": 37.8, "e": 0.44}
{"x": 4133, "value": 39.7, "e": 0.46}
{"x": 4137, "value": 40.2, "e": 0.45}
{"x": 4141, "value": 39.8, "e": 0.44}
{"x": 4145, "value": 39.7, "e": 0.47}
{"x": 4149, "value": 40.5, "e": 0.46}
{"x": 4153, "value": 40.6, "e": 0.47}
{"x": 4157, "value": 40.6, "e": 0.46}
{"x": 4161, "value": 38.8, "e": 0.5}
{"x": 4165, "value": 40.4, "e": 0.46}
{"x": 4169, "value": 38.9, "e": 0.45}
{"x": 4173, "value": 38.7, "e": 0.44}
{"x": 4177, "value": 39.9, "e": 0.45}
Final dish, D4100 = -0.5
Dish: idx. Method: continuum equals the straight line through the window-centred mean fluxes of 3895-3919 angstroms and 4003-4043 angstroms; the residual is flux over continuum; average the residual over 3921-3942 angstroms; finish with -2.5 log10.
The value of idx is -0.017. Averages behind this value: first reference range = 41.4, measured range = 41.8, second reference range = 40.4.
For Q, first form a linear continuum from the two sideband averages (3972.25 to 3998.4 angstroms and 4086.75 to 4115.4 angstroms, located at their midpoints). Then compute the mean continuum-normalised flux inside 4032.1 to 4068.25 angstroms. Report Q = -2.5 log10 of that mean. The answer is 0.028 mag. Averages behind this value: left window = 41.6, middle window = 39.9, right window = 40.4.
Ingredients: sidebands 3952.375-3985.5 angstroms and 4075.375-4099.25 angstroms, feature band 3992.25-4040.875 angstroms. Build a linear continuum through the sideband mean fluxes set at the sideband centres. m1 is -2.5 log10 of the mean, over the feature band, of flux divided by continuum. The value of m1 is 0.01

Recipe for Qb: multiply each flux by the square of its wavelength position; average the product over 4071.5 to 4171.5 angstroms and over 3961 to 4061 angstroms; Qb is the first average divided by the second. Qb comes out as 1.04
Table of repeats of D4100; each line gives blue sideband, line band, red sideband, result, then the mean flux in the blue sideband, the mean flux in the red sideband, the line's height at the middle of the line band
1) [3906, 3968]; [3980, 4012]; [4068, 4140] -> -0.5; 41.4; 39.9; 40.9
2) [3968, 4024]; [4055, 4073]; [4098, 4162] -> 0.4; 41.1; 39.8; 40.5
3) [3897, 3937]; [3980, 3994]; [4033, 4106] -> -0.4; 41.6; 40.1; 40.9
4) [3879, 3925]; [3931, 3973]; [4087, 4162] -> -0.8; 40.6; 39.9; 40.5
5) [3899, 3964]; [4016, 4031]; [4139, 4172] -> 0.3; 41.5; 39.9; 40.8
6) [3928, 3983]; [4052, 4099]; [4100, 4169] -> 0.2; 41.3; 39.8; 40.3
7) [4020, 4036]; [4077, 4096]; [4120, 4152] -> -0.4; 40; 39.6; 39.8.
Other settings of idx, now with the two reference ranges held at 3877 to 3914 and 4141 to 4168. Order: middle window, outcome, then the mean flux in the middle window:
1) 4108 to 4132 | 0.024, 39.2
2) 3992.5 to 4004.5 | -0.021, 41.1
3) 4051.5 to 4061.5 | 0.020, 39.5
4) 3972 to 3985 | -0.028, 41.4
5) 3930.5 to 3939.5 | -0.039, 41.9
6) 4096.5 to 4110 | -0.016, 40.7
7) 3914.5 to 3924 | -0.016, 41.1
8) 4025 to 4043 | 0.005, 40.1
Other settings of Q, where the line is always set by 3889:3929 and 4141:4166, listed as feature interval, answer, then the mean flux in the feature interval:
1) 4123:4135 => 0.033 mag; 38.9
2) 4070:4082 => 0.008 mag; 40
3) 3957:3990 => -0.017 mag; 41.2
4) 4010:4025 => 0.000 mag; 40.5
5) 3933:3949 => -0.026 mag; 41.7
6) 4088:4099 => -0.019 mag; 40.9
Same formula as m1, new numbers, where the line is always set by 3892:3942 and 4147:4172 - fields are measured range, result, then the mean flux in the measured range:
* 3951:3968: 0.01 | 40.6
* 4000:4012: -0.01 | 41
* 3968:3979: 0.00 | 40.9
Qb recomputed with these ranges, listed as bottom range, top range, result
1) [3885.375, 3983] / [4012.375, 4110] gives 1.04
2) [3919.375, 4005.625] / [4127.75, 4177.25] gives 1.05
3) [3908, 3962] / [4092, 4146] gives 1.05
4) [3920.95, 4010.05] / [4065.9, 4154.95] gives 1.04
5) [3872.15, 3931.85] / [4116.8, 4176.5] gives 1.09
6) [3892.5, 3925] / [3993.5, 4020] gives 1.04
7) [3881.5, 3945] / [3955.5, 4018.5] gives 1.04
